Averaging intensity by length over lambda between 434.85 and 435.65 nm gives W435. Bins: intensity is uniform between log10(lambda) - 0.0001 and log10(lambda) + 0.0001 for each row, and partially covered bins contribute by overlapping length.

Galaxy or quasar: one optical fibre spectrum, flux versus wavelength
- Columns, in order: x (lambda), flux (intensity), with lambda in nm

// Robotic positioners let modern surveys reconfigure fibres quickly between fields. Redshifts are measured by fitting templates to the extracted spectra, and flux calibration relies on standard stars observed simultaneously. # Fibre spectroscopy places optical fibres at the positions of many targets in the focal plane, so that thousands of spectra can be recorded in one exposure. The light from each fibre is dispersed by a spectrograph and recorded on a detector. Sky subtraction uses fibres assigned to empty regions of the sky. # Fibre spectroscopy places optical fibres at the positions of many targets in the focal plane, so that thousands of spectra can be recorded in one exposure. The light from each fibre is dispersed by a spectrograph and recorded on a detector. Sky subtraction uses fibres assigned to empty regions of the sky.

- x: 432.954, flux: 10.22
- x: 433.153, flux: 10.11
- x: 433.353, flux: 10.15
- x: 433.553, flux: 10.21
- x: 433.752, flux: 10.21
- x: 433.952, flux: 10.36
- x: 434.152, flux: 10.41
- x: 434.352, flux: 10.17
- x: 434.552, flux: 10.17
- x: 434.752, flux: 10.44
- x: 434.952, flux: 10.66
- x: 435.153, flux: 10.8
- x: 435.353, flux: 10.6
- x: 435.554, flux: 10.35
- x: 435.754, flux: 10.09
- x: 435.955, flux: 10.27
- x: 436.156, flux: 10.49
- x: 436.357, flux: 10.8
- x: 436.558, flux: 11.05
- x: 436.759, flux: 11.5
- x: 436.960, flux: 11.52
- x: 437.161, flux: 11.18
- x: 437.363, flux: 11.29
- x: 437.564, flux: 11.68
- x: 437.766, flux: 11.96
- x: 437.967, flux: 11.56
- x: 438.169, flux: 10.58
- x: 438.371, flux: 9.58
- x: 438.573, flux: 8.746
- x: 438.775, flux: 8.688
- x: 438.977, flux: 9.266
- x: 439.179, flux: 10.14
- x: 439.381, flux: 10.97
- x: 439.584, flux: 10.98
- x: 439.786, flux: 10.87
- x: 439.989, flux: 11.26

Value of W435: 10.6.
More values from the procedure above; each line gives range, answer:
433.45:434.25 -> 10.3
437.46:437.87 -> 11.8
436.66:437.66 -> 11.4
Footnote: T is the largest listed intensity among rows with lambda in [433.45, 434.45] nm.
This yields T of 10.41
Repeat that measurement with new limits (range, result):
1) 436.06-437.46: 11.52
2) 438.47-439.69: 10.98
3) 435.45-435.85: 10.35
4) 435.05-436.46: 10.8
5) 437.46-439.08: 11.96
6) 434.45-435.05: 10.66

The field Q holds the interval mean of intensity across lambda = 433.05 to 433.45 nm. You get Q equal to 10.1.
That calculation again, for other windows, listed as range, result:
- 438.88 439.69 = 10.4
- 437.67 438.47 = 10.9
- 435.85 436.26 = 10.4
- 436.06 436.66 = 10.8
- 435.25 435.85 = 10.4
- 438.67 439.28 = 9.37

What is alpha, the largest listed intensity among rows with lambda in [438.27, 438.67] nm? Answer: 9.58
